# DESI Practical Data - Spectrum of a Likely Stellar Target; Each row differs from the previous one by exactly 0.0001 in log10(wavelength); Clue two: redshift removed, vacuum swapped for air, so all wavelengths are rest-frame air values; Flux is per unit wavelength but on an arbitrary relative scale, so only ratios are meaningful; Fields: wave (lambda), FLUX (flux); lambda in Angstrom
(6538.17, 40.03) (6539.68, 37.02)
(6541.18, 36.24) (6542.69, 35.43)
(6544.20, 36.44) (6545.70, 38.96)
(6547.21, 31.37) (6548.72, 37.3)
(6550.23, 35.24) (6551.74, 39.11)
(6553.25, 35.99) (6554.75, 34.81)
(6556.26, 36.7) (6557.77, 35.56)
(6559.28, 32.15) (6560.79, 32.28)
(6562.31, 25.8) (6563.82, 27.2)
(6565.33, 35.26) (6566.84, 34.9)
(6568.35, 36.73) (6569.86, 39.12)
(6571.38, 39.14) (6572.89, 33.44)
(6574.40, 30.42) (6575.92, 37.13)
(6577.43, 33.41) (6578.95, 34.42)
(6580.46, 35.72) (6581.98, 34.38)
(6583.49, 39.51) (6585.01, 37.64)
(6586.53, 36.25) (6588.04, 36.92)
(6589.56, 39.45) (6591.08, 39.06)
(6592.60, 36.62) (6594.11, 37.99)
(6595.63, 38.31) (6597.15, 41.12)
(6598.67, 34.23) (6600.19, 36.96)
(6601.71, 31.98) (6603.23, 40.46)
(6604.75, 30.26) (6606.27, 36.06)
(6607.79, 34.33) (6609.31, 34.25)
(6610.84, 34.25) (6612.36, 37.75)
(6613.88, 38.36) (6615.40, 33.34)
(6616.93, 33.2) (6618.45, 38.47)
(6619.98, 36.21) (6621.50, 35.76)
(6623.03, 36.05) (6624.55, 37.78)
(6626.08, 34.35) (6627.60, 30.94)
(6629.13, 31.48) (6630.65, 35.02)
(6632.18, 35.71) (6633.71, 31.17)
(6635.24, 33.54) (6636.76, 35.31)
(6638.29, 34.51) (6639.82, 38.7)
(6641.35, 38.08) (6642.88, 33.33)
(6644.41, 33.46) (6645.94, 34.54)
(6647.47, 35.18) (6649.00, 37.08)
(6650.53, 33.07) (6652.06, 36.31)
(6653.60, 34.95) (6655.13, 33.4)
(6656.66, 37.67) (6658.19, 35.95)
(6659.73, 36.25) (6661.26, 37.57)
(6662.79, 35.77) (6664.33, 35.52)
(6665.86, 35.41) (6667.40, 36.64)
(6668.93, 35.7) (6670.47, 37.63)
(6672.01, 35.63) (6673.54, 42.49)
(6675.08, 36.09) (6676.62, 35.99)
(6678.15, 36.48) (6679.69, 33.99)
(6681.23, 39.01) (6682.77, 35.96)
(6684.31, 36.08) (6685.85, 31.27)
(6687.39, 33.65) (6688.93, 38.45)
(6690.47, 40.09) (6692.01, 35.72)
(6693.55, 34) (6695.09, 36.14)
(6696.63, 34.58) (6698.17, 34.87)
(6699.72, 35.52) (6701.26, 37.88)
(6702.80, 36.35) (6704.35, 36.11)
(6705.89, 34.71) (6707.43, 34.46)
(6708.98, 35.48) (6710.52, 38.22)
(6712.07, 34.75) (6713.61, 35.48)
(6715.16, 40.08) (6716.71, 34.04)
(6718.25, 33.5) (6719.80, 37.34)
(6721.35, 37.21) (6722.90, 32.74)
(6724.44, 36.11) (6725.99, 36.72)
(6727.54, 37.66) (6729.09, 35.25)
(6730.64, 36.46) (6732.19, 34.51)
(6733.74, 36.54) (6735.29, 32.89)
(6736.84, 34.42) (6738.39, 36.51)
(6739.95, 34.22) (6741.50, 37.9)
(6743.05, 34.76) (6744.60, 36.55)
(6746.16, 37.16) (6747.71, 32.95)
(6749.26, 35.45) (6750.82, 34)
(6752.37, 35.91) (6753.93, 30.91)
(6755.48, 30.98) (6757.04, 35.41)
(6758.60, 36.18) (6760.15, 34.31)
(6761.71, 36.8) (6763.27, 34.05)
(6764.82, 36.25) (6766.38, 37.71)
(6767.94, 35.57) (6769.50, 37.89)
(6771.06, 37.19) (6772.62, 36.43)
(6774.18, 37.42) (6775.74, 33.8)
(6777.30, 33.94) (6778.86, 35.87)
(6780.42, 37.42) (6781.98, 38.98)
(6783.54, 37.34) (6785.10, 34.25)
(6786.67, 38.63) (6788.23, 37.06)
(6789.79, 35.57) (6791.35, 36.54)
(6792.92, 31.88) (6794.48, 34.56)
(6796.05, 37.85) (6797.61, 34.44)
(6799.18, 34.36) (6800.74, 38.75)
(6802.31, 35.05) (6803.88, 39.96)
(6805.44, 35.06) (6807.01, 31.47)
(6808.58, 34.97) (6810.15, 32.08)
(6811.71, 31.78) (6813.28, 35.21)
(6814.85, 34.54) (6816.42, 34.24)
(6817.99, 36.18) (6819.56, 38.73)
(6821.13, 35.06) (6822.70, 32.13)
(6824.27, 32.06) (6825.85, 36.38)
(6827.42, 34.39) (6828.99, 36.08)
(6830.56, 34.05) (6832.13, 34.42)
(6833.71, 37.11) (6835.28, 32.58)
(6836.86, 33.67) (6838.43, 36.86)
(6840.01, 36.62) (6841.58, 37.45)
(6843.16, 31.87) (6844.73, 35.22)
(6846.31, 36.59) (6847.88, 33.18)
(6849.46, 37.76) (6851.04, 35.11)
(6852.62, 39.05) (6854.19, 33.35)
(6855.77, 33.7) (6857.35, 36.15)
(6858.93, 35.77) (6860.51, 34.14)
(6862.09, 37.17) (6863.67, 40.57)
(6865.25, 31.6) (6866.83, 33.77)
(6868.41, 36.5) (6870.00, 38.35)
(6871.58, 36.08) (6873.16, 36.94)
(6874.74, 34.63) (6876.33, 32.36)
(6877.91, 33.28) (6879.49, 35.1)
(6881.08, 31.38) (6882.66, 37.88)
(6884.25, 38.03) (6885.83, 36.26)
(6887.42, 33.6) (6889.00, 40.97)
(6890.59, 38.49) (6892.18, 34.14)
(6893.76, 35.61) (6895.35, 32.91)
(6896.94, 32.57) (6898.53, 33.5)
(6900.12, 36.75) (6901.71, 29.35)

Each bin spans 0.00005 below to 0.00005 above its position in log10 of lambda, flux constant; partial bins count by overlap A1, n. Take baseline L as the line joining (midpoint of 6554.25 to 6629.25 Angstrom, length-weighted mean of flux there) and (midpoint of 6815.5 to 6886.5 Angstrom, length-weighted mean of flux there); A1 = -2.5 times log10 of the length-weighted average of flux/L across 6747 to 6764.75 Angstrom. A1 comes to 0.03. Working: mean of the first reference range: 35.4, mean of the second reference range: 35.3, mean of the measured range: 34.4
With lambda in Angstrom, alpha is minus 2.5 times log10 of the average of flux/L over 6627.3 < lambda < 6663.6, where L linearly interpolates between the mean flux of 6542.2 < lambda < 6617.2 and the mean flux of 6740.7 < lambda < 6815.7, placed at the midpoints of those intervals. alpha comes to 0.02 mag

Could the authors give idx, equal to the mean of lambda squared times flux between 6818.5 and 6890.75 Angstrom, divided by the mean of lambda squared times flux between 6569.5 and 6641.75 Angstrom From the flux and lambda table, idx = 1.07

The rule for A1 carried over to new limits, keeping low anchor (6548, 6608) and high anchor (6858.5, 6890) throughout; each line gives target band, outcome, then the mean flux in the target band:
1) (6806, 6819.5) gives 0.05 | 34.1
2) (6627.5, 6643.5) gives 0.04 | 34.5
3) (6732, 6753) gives 0.01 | 35.3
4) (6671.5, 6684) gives -0.04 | 37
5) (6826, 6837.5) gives 0.03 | 34.7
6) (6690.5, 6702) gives -0.01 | 35.8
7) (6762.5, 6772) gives -0.02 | 36.4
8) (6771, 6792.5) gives -0.02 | 36.4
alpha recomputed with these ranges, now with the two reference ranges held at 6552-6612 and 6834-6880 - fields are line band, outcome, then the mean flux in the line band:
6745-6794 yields -0.01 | 35.6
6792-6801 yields 0.01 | 35.1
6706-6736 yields -0.01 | 35.7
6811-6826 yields 0.03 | 34.5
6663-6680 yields -0.03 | 36.5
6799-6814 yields 0.02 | 34.9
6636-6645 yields -0.01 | 35.6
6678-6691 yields -0.02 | 36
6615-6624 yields -0.01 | 35.6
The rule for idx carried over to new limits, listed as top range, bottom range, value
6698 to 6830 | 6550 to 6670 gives 1.05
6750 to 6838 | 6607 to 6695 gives 1.03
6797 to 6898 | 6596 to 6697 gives 1.05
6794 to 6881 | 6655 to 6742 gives 1.02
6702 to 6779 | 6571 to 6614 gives 1.03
